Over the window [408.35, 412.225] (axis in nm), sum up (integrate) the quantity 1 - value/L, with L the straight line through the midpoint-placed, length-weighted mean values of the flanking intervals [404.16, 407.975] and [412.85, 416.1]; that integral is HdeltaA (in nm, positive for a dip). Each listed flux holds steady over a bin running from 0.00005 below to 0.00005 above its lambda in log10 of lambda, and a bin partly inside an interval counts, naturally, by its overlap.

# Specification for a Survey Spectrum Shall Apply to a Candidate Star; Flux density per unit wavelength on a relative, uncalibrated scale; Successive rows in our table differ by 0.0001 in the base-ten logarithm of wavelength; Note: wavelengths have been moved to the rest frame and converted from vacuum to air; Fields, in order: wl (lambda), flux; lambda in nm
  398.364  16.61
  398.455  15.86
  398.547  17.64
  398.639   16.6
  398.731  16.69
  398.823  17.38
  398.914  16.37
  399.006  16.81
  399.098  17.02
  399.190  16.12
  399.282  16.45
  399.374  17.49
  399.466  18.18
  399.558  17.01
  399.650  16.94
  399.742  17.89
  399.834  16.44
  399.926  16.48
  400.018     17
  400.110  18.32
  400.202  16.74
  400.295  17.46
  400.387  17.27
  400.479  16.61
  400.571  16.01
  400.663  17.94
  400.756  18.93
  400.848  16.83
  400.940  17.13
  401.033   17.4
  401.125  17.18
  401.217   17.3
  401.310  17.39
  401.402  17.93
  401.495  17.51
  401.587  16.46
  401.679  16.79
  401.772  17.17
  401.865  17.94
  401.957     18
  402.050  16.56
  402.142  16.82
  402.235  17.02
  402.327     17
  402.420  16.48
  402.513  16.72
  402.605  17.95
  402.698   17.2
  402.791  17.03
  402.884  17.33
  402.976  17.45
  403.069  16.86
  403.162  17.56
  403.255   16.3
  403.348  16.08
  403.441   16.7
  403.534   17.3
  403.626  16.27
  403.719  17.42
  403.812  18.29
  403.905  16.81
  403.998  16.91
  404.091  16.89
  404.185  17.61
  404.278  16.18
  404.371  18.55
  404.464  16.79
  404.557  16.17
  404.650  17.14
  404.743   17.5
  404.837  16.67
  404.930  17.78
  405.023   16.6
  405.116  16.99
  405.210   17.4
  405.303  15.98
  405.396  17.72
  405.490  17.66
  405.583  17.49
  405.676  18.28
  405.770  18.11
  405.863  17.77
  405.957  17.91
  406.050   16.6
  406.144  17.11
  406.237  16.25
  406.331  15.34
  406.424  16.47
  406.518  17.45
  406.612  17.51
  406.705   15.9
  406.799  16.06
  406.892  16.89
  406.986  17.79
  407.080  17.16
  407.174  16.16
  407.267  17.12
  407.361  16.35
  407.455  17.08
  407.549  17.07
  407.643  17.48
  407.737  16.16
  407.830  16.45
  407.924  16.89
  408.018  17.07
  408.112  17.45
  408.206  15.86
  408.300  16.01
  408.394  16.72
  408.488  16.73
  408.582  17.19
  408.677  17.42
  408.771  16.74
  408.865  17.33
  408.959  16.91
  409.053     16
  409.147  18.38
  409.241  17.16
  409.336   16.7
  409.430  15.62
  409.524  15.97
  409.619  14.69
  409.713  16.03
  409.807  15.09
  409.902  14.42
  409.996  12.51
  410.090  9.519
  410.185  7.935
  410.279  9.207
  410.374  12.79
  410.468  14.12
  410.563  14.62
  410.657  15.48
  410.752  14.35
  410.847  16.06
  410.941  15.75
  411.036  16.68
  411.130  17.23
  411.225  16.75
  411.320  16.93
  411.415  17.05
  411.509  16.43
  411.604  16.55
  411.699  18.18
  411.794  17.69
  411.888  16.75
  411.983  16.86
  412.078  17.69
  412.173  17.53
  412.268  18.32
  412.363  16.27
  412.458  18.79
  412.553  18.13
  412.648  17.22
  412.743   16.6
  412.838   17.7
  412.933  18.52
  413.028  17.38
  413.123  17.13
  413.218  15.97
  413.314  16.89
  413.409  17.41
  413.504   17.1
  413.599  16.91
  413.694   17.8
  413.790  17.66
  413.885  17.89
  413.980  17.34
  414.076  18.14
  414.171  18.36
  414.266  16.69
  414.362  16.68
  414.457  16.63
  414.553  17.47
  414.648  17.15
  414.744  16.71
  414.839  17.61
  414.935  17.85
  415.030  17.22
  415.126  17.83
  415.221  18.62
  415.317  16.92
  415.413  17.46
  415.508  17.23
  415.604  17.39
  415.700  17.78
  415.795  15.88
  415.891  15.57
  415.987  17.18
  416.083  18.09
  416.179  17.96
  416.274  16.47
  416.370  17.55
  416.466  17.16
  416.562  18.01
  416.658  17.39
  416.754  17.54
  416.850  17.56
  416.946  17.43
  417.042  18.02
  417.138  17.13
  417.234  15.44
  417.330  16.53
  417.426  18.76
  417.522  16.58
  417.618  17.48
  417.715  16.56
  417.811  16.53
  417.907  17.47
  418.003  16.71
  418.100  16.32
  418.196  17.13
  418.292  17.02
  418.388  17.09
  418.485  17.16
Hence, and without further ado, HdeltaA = 0.33 nm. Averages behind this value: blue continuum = 17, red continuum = 17.3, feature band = 15.7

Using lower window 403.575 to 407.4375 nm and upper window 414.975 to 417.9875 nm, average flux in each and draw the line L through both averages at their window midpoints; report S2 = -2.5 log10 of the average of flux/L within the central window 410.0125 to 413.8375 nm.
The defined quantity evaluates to 0.065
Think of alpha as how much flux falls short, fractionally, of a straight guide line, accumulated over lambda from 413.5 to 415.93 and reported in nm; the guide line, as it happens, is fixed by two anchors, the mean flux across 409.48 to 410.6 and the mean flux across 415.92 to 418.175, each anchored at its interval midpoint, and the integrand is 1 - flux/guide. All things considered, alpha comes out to -0.233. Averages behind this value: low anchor 13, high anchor 17.2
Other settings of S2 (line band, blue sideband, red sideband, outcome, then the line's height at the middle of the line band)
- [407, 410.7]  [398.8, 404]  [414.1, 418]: 0.10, 17.2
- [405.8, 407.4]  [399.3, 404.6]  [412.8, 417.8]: 0.02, 17.2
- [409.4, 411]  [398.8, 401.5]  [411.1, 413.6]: 0.24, 17.2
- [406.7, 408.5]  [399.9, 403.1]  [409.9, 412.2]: -0.06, 15.9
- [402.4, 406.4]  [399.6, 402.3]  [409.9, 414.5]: -0.01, 16.9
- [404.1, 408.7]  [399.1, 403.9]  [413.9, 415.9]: 0.01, 17.2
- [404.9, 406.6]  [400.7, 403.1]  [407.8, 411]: -0.06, 16.3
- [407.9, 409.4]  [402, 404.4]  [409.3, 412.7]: -0.06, 16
